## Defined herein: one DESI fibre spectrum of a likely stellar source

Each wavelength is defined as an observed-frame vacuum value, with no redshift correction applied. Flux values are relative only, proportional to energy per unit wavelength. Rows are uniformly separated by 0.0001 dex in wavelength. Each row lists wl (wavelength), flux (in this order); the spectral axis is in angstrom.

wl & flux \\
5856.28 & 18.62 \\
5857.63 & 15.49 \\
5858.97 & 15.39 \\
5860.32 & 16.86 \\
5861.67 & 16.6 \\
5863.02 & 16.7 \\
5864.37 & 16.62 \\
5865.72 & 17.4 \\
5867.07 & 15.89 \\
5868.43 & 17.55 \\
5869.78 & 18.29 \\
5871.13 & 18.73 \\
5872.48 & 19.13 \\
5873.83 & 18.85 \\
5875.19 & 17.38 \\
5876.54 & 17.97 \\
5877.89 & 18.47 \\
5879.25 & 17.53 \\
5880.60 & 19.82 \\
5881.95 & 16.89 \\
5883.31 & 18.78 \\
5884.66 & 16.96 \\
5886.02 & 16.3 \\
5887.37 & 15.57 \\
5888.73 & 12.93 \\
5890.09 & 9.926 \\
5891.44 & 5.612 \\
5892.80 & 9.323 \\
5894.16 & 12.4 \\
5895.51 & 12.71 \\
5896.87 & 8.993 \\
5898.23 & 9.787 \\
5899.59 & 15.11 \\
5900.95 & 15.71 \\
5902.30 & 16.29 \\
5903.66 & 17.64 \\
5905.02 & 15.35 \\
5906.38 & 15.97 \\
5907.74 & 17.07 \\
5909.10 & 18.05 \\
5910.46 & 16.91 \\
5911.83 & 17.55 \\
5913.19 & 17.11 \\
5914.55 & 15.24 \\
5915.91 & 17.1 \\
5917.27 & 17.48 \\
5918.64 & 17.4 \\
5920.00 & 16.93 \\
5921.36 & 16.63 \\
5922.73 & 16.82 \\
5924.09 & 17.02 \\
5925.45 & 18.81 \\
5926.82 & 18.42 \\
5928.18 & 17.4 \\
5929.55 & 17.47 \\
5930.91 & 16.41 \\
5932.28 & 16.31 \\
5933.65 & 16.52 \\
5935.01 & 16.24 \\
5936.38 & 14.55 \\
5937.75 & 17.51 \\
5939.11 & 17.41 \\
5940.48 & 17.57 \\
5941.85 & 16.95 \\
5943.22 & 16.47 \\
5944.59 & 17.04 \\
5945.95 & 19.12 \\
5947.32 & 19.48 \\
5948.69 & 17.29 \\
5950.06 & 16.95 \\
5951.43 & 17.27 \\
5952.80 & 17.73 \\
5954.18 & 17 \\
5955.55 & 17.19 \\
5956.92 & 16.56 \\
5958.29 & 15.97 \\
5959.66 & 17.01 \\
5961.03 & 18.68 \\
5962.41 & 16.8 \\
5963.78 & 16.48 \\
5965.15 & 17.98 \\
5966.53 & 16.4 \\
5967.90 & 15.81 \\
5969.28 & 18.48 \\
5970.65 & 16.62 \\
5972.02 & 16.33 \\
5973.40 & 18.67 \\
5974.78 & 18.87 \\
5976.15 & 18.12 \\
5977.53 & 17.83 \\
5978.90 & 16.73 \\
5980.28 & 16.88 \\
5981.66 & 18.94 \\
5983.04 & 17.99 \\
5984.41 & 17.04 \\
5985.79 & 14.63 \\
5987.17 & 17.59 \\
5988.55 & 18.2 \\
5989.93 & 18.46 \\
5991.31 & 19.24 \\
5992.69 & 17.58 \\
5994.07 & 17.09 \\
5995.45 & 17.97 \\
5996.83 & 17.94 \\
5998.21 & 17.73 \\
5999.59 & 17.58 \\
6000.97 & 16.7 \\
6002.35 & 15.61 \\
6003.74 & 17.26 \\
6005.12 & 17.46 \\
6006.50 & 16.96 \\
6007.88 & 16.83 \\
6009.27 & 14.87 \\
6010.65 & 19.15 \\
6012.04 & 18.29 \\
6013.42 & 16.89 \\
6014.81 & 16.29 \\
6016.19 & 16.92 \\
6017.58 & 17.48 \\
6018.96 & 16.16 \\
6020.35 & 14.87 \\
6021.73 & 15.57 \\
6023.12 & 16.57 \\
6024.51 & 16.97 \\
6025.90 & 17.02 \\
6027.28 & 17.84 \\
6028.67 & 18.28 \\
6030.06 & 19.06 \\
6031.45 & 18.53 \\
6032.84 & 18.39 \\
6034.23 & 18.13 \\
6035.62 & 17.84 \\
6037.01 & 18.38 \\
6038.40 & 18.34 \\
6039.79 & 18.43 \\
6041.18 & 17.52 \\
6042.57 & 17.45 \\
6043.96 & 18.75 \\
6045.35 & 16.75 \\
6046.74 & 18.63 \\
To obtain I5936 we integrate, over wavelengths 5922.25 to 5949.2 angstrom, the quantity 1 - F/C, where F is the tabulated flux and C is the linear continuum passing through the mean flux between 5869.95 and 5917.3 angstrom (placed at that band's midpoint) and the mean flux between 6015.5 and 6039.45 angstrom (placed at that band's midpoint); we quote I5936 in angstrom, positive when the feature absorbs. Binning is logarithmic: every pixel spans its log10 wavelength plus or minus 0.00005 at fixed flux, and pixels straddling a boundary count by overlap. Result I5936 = -1.7 angstrom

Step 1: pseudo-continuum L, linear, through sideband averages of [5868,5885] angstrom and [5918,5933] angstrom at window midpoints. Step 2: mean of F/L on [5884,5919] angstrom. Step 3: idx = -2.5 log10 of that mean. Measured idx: 0.21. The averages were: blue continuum 18.2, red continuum 17.2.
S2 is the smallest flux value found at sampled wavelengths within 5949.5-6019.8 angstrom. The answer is 14.63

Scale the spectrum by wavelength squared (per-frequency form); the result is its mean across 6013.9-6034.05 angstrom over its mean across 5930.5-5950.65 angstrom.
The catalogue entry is 1.0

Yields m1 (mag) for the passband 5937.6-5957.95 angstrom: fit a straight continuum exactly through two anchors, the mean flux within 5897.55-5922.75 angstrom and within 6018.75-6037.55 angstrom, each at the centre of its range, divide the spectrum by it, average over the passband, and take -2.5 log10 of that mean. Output -0.05 mag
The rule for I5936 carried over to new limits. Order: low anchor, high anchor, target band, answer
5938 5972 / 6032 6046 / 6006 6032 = 1.1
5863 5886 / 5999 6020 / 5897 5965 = 2.5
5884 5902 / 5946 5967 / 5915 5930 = -2.7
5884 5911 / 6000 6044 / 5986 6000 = -1.1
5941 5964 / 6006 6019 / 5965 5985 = -0.3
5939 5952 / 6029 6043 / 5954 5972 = 0.7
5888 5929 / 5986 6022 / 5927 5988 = -3.9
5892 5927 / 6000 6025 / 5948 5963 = -1.0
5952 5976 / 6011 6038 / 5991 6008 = 0.0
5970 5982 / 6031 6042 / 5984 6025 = 1.9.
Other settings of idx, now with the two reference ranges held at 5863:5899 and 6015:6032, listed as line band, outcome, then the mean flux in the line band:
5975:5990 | -0.058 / 17.5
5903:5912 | -0.078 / 16.9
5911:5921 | -0.076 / 17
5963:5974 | -0.043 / 17.1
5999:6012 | -0.008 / 17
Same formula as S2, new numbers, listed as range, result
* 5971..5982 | 16.33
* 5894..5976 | 8.993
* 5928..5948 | 14.55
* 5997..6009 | 15.61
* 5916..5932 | 16.41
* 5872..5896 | 5.612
